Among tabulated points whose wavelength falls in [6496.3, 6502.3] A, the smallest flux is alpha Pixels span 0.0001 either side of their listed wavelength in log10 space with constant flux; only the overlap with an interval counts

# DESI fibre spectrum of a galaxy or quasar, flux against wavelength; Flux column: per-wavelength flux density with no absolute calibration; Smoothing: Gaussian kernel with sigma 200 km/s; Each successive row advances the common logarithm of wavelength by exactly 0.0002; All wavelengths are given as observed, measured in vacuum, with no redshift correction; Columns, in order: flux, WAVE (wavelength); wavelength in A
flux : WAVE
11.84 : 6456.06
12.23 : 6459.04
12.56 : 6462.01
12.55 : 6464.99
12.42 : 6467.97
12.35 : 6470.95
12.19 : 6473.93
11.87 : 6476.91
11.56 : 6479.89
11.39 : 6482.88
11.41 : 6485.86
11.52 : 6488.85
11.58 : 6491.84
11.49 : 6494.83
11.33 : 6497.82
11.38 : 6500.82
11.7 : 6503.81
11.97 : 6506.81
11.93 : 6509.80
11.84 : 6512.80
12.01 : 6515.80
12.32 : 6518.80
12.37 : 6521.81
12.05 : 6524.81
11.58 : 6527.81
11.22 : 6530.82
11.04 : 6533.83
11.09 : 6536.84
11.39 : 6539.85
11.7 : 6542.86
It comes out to 11.33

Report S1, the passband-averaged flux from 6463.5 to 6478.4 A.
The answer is 12.3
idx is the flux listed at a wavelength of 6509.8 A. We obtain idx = 11.93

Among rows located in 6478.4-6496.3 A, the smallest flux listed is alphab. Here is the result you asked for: 11.39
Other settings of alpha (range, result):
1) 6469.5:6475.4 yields 12.19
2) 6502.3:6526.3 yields 11.7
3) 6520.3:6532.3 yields 11.22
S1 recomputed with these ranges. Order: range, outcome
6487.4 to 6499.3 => 11.5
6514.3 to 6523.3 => 12.2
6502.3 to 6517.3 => 11.9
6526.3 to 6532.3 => 11.4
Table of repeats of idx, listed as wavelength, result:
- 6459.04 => 12.23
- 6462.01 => 12.56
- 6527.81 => 11.58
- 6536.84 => 11.09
